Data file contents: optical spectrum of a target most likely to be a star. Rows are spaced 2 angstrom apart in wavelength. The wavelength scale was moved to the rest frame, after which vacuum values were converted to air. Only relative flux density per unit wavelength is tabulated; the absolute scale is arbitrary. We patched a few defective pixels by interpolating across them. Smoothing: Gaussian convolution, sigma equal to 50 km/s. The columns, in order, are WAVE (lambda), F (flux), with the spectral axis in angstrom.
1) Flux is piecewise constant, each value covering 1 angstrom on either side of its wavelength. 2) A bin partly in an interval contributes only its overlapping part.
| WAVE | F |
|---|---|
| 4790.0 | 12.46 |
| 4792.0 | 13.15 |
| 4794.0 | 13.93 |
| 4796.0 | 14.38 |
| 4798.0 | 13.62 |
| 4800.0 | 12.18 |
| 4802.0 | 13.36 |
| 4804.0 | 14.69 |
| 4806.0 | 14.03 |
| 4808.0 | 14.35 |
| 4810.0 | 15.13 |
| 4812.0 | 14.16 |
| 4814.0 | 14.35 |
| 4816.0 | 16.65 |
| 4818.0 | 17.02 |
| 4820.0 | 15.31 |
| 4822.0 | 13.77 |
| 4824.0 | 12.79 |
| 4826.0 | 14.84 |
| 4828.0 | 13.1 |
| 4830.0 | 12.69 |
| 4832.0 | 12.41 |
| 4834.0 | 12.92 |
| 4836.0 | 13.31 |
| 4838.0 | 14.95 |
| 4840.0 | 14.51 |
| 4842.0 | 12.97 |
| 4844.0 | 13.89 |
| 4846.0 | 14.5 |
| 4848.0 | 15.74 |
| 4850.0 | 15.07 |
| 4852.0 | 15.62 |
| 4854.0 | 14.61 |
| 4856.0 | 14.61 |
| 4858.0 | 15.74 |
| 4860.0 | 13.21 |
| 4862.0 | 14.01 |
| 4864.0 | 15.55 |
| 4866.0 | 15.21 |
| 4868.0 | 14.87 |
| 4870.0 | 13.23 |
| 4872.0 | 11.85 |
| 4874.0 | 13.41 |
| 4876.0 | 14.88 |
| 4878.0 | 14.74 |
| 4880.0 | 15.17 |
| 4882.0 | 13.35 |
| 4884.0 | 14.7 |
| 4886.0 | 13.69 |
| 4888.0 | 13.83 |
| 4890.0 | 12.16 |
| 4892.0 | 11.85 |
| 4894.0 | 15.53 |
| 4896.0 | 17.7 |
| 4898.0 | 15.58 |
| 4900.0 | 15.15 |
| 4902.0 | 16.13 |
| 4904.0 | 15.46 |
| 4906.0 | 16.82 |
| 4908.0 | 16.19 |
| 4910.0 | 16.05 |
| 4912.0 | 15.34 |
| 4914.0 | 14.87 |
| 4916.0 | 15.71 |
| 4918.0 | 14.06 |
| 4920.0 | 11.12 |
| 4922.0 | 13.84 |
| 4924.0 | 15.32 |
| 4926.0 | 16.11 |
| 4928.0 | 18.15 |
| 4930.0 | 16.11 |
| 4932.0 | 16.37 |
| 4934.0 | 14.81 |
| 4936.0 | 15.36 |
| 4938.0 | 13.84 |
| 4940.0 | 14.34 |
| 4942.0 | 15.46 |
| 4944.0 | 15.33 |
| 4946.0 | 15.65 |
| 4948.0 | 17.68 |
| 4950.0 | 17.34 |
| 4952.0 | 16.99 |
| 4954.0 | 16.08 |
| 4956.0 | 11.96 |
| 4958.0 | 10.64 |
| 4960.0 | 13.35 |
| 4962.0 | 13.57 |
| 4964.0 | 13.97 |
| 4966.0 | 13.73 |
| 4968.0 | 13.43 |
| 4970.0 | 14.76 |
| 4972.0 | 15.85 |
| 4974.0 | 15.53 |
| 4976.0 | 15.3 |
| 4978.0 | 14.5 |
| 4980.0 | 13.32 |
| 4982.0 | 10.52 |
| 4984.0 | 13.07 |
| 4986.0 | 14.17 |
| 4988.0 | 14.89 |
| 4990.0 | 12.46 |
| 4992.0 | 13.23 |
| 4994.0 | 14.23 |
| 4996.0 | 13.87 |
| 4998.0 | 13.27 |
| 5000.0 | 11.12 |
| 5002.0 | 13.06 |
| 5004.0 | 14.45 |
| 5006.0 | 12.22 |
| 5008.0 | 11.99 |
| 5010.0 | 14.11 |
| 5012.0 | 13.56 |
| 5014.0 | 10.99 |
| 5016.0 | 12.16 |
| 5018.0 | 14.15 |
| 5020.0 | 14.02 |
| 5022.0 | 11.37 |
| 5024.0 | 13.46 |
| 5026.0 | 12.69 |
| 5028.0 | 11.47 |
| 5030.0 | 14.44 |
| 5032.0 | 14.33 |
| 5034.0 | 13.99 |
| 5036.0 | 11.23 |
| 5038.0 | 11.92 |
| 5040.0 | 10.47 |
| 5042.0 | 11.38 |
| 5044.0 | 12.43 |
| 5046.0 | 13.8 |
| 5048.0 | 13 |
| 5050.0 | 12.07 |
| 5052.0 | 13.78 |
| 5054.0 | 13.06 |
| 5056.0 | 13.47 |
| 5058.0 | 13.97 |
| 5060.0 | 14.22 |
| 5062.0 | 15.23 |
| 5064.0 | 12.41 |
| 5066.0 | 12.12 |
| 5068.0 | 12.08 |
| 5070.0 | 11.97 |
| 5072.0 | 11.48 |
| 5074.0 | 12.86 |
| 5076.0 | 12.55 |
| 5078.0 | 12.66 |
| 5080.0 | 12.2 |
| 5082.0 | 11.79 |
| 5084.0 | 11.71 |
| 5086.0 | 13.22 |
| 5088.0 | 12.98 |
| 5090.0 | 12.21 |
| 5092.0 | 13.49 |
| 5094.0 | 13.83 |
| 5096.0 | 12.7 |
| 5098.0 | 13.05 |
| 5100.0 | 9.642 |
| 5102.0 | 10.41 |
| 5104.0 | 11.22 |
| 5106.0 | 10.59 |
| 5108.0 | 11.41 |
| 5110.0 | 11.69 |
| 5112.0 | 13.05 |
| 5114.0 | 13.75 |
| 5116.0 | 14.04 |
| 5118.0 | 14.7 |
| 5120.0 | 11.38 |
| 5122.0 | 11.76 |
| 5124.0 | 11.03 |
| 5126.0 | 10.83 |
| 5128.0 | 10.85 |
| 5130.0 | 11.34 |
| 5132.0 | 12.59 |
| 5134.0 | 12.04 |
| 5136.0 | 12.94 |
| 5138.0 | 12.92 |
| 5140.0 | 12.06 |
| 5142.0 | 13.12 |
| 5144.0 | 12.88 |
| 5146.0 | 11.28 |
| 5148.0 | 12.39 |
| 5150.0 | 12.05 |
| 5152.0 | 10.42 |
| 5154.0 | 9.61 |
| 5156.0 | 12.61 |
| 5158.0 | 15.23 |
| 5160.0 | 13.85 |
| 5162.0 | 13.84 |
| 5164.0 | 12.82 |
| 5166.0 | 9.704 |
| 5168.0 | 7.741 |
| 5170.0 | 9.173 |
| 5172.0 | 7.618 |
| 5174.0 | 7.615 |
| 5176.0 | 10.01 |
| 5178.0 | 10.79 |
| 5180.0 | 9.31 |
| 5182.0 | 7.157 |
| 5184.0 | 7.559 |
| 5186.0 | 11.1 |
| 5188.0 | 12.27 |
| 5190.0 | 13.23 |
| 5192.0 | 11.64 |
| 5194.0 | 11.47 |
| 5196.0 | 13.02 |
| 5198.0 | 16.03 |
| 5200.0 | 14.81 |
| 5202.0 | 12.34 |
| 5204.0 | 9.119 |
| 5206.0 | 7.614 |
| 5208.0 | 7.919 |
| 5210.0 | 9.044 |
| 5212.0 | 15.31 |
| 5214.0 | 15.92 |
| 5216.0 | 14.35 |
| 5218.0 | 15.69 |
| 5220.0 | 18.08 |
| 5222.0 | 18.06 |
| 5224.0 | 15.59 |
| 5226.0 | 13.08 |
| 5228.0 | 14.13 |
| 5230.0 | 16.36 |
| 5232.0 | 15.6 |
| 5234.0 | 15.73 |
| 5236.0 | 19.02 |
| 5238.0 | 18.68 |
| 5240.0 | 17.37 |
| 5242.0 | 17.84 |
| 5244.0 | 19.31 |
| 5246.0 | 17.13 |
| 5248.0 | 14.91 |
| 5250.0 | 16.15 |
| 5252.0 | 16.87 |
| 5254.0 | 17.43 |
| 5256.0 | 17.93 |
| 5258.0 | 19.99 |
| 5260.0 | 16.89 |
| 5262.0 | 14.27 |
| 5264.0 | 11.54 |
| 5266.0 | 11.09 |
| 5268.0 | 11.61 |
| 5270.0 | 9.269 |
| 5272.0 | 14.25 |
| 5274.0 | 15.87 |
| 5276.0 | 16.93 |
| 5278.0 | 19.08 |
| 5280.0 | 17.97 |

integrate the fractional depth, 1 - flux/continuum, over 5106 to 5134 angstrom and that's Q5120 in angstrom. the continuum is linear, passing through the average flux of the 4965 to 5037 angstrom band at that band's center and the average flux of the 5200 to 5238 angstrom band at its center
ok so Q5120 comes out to 3.4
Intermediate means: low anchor 13.4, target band 12.1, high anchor 14.2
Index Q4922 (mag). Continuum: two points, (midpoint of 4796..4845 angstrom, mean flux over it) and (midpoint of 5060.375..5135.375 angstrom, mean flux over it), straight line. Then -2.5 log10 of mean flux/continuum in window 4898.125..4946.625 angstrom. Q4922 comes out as -0.15 mag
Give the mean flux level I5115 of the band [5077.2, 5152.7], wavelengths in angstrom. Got 12.2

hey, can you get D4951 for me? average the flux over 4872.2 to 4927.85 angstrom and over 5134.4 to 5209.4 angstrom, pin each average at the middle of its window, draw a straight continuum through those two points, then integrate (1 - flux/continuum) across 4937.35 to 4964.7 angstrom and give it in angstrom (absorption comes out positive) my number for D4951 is -1.2 angstrom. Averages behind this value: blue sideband 14.8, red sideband 11.2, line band 14.7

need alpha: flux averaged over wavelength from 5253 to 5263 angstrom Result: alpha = 17.3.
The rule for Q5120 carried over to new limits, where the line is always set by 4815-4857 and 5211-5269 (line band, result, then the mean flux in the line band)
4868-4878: 0.60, 13.6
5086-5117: 6.36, 12.3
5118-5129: 2.88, 11.5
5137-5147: 2.04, 12.5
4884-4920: -0.78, 14.9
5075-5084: 1.84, 12.2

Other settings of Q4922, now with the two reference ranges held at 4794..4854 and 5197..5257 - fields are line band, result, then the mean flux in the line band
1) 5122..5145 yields 0.24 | 12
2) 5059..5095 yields 0.17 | 12.7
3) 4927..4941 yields -0.08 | 15.6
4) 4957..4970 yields 0.10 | 13.2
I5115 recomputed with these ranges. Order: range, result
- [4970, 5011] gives 13.6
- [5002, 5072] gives 12.9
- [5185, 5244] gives 14.2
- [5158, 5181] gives 10.4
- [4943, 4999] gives 14.2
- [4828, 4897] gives 14.2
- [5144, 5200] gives 11.2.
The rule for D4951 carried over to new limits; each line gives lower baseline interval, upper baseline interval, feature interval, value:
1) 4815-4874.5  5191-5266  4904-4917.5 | -1.25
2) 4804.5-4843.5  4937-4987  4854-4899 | -0.17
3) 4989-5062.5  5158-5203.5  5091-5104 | 0.01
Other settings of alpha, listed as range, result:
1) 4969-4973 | 15.3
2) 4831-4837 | 12.9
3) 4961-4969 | 13.7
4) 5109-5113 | 12.4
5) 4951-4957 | 15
